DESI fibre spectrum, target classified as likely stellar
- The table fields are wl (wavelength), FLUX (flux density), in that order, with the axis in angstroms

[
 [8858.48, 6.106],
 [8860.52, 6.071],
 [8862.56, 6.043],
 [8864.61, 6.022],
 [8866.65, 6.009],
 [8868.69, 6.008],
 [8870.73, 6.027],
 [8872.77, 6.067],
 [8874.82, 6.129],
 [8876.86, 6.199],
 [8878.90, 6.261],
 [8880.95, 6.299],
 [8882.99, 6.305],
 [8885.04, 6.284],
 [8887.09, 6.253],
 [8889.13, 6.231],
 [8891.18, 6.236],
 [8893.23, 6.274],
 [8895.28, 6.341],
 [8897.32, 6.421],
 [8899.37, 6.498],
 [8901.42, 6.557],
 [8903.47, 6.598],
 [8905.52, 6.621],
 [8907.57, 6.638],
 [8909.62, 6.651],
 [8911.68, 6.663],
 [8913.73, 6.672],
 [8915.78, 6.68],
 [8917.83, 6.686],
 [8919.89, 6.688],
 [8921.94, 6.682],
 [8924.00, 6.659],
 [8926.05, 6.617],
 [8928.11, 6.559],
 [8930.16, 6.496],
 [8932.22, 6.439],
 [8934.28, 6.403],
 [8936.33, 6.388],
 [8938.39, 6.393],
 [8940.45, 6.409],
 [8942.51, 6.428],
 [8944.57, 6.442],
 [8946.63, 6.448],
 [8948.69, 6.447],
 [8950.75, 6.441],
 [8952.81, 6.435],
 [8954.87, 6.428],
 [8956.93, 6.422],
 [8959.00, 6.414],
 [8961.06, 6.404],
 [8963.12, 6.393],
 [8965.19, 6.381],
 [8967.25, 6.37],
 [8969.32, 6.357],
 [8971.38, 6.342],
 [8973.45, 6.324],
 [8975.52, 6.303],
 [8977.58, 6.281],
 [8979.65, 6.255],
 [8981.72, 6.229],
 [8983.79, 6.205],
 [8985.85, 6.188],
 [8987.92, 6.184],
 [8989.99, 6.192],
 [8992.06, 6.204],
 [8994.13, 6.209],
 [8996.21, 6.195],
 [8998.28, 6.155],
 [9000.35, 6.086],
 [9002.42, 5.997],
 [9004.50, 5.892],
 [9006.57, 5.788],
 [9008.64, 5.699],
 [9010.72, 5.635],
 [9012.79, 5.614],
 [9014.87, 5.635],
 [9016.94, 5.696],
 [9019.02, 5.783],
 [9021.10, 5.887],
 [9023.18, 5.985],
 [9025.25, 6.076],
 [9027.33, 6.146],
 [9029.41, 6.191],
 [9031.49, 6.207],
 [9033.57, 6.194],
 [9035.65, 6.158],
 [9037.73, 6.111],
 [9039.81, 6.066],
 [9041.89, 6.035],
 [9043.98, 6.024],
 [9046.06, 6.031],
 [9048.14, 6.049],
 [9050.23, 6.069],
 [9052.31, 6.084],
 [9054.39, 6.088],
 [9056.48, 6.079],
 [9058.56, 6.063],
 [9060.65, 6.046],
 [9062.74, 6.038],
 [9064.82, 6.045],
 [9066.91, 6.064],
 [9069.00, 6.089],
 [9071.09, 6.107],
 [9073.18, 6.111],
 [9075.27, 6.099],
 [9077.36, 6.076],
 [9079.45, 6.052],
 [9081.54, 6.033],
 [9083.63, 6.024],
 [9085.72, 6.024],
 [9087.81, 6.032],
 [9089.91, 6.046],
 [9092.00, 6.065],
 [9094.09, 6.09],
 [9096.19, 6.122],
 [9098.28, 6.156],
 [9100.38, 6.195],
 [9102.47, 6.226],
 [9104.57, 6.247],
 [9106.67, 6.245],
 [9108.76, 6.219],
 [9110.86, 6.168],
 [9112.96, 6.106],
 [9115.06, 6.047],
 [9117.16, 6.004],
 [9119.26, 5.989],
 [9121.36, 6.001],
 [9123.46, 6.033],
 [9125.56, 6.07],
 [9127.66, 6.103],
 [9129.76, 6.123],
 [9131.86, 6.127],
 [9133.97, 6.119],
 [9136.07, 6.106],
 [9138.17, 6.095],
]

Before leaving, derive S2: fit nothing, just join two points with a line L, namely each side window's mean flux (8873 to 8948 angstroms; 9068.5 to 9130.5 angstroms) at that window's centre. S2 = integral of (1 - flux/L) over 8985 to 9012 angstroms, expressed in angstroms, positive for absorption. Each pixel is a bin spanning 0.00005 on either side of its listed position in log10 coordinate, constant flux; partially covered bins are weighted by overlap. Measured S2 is 1.1 angstroms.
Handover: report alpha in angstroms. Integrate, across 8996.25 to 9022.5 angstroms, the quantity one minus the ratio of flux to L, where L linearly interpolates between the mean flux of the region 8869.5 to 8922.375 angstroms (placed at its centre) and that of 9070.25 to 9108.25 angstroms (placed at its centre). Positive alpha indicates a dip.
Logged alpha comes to 1.7 angstroms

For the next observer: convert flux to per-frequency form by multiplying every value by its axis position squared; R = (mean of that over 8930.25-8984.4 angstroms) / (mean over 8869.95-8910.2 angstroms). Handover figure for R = 1.0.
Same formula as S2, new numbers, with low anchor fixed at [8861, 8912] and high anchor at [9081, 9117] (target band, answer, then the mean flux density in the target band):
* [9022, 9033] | 0.1 angstroms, 6.12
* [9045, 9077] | 0.4 angstroms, 6.07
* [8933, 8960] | -0.8 angstroms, 6.42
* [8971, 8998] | -0.1 angstroms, 6.23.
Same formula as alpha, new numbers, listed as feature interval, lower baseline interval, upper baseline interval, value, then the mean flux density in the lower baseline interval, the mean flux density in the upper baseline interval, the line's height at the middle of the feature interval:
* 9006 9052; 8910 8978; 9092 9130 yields 2.41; 6.47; 6.12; 6.29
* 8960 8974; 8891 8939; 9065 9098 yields 0.06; 6.54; 6.07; 6.4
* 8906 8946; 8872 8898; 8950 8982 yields -1.57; 6.25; 6.36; 6.31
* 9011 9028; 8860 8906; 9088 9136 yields 0.91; 6.25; 6.11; 6.17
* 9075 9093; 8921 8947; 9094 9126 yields 0.37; 6.49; 6.12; 6.17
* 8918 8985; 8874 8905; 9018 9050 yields -2.23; 6.33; 6.06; 6.22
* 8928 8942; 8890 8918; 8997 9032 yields -0.17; 6.53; 5.91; 6.36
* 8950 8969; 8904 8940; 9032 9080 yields 0.10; 6.58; 6.08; 6.44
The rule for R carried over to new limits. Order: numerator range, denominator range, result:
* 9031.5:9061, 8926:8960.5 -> 0.97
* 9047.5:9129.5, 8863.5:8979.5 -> 0.99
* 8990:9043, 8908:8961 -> 0.94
